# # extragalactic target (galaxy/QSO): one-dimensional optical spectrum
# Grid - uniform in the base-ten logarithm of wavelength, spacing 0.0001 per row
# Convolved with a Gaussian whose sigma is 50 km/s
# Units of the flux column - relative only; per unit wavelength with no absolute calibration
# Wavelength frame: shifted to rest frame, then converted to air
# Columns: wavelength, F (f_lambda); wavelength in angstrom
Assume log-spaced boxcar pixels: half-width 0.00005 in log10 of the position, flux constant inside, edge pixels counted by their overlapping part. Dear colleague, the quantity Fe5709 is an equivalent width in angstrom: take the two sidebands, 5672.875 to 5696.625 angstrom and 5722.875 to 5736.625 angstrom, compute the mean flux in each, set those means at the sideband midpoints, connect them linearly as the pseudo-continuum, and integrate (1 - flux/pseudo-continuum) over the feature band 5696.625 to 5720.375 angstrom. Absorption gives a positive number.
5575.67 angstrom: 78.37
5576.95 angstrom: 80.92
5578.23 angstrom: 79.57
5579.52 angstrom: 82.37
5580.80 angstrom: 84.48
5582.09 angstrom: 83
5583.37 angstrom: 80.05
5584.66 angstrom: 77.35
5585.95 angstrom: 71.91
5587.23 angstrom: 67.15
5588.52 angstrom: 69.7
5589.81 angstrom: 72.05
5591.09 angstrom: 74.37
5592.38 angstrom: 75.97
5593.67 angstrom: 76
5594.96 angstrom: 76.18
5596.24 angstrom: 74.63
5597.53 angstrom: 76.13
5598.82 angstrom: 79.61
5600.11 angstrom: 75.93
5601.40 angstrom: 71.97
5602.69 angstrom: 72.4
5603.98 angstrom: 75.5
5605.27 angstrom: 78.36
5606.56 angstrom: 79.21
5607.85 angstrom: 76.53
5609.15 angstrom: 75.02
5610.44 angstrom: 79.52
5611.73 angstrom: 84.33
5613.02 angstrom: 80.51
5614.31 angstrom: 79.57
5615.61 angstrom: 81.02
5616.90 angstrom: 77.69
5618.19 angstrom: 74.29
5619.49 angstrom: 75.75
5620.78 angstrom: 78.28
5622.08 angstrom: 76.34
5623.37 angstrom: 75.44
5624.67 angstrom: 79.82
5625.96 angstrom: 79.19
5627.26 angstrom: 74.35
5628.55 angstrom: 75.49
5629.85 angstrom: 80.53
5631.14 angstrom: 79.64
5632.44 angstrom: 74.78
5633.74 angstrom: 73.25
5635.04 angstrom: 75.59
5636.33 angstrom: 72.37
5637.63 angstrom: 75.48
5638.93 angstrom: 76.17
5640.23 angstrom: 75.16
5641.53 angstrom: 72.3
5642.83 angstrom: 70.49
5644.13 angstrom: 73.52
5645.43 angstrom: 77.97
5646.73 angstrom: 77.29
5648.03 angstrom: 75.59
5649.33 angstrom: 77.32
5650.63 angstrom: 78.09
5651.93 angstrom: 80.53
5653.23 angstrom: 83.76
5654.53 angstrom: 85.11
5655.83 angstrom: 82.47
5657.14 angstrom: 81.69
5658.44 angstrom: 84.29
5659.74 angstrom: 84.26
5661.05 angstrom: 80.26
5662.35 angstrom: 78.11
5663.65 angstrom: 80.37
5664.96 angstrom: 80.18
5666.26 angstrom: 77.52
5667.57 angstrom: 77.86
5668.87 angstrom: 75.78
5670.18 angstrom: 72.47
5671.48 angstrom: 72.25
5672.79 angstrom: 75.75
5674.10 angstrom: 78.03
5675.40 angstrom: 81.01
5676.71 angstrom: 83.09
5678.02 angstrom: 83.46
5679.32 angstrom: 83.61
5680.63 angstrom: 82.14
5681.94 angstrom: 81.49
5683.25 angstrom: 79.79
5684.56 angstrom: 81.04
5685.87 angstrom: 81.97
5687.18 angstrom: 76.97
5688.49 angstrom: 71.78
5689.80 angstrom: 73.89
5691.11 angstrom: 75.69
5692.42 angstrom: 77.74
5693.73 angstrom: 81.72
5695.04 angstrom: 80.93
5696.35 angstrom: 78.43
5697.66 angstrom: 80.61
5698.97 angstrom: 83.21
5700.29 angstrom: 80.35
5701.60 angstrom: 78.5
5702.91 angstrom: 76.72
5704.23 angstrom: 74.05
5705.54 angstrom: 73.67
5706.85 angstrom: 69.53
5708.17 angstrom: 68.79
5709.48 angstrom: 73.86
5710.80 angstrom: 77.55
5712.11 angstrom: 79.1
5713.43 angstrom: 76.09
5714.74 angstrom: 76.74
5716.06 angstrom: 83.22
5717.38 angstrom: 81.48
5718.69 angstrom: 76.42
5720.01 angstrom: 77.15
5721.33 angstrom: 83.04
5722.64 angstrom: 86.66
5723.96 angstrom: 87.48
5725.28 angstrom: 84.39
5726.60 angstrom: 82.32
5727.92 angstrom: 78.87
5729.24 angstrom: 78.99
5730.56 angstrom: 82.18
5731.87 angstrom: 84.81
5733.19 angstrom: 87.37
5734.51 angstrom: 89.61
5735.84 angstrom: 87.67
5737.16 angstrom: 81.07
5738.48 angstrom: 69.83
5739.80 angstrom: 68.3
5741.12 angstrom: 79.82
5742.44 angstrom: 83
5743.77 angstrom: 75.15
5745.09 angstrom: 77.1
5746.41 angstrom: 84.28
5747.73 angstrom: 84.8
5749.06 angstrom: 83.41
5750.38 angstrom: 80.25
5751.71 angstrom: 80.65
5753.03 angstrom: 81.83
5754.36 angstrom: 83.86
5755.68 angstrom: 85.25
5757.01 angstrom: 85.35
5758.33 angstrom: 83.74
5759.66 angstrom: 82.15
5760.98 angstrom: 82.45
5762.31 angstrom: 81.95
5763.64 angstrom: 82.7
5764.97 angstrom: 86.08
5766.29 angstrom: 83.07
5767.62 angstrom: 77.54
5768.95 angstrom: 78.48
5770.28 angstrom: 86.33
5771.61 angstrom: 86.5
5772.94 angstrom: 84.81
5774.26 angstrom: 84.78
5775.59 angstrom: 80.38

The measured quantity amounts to 1.4 angstrom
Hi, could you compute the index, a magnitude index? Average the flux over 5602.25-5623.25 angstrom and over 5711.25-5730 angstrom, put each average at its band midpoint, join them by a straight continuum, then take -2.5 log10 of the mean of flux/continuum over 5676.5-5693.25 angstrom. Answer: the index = 0.01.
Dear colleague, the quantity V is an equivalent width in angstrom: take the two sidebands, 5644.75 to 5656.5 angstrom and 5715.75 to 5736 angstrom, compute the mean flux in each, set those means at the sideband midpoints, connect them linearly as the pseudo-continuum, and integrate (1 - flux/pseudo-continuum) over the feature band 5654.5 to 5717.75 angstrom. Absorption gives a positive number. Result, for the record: 2.1 angstrom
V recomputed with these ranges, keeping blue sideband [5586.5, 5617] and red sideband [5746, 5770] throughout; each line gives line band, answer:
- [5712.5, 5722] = 0.2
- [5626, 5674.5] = 0.5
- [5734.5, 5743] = 0.3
